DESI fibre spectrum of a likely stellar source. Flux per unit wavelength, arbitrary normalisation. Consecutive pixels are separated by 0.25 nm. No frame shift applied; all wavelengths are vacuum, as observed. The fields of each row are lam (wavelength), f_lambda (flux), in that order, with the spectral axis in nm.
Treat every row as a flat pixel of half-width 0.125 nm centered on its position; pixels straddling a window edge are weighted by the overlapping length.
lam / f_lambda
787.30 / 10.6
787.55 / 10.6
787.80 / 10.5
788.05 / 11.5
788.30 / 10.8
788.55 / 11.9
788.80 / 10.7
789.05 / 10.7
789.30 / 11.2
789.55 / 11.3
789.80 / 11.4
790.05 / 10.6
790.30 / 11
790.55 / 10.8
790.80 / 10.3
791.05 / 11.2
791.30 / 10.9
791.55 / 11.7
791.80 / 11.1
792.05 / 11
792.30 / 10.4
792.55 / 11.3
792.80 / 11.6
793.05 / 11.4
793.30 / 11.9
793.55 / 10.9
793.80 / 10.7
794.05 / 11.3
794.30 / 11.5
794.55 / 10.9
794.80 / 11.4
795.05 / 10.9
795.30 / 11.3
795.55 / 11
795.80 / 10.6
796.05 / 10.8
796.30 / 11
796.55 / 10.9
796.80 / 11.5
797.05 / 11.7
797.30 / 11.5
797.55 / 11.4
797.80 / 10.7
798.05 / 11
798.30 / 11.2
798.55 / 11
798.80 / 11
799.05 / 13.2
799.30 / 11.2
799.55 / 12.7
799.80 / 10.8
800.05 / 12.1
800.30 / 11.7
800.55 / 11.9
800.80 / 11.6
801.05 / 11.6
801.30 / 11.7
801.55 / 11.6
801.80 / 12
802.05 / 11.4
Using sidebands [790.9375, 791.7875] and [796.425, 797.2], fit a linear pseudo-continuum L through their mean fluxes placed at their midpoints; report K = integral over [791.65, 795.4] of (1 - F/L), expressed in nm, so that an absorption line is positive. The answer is 0.04 nm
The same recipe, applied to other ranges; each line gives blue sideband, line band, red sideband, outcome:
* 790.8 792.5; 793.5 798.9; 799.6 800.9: 0.12 nm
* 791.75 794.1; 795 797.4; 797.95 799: 0.01 nm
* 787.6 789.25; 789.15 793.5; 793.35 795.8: -0.03 nm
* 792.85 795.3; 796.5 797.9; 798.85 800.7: 0.03 nm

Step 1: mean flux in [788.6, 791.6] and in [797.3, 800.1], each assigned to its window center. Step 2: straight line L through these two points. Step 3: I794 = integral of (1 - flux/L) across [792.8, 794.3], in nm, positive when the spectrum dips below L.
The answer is -0.02 nm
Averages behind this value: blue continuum 11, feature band 11.3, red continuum 11.5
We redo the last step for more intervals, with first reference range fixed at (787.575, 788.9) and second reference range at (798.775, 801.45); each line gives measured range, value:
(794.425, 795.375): 0.029 nm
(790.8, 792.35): 0.033 nm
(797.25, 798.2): 0.043 nm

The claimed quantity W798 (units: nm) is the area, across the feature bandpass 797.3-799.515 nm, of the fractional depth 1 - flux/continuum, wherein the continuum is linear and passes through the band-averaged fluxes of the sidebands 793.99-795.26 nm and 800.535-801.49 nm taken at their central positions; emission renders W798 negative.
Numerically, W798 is 0.02 nm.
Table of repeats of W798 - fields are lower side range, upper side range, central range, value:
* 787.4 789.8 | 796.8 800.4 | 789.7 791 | 0.03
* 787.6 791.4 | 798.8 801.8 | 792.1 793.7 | 0.00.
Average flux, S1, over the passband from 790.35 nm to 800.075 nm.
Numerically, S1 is 11.2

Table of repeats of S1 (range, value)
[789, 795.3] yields 11.1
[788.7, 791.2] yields 10.9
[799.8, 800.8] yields 11.7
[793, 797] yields 11.1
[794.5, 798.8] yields 11.1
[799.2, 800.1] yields 11.7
